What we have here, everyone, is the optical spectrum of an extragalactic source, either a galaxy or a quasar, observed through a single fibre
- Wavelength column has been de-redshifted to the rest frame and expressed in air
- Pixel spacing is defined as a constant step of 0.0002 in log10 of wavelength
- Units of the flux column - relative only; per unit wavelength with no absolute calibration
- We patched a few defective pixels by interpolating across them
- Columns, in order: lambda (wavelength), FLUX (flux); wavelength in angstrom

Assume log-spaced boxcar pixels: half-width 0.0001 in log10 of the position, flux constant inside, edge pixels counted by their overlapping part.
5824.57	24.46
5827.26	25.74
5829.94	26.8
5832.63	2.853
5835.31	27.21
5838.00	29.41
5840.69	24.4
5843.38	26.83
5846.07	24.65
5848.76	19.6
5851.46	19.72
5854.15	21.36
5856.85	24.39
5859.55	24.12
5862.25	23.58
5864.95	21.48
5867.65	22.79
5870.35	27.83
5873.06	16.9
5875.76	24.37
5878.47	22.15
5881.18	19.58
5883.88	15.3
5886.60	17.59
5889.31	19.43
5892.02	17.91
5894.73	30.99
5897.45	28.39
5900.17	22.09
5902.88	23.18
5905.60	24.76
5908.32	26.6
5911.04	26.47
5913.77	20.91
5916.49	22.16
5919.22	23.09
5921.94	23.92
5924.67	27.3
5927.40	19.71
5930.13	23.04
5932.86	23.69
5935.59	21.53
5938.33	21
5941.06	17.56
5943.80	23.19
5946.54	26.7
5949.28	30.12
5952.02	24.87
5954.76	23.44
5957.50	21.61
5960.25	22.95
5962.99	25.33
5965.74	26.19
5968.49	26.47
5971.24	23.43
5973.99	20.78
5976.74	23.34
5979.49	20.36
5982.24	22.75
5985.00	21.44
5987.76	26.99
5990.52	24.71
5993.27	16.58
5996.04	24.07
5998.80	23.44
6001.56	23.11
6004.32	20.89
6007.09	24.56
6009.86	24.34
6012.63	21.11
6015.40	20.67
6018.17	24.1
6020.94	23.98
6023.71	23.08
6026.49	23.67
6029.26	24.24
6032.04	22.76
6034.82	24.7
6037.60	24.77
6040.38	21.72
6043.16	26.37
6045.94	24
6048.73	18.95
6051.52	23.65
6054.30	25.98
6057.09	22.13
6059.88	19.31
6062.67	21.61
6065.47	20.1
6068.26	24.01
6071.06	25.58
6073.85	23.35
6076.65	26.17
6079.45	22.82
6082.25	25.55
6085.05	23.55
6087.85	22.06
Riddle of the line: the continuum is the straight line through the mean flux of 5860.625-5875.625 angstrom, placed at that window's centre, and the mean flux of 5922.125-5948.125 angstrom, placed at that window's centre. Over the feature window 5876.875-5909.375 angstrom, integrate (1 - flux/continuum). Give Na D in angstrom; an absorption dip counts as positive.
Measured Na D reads 0.6 angstrom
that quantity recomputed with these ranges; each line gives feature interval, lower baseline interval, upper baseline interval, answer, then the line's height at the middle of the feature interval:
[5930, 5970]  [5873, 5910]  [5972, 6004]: -2.60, 22.4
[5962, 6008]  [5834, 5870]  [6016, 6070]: 0.34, 23.3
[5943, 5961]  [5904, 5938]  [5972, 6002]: -1.37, 23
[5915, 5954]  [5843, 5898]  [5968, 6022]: -1.61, 22.5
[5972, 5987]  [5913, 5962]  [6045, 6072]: 0.60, 22.9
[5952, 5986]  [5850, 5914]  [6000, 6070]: -0.68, 22.8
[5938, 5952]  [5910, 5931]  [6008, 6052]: -0.45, 23.3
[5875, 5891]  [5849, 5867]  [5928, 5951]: 2.16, 22.6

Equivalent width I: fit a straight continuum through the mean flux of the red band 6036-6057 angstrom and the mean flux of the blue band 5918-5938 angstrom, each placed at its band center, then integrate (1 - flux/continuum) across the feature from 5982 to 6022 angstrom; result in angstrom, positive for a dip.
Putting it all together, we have 0.9 angstrom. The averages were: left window 23.1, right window 23.6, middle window 22.8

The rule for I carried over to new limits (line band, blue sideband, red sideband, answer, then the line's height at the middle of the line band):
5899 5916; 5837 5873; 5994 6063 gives -0.4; 23.4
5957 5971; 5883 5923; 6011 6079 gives -1.0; 23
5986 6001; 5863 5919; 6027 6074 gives -0.1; 22.9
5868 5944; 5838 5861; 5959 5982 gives 3.3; 23.5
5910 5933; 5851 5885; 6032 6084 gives -1.0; 22.3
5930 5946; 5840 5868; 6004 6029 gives 0.8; 23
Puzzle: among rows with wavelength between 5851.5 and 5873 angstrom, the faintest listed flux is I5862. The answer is 21.36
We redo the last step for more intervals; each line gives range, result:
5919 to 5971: 17.56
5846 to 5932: 15.3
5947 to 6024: 16.58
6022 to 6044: 21.72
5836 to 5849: 19.6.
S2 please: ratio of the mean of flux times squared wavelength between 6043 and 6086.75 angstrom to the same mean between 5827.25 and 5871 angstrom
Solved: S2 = 1.09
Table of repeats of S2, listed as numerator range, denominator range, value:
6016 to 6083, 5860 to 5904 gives 1.12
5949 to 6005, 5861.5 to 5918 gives 1.07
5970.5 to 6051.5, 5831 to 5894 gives 1.12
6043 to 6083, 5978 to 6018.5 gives 1.05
